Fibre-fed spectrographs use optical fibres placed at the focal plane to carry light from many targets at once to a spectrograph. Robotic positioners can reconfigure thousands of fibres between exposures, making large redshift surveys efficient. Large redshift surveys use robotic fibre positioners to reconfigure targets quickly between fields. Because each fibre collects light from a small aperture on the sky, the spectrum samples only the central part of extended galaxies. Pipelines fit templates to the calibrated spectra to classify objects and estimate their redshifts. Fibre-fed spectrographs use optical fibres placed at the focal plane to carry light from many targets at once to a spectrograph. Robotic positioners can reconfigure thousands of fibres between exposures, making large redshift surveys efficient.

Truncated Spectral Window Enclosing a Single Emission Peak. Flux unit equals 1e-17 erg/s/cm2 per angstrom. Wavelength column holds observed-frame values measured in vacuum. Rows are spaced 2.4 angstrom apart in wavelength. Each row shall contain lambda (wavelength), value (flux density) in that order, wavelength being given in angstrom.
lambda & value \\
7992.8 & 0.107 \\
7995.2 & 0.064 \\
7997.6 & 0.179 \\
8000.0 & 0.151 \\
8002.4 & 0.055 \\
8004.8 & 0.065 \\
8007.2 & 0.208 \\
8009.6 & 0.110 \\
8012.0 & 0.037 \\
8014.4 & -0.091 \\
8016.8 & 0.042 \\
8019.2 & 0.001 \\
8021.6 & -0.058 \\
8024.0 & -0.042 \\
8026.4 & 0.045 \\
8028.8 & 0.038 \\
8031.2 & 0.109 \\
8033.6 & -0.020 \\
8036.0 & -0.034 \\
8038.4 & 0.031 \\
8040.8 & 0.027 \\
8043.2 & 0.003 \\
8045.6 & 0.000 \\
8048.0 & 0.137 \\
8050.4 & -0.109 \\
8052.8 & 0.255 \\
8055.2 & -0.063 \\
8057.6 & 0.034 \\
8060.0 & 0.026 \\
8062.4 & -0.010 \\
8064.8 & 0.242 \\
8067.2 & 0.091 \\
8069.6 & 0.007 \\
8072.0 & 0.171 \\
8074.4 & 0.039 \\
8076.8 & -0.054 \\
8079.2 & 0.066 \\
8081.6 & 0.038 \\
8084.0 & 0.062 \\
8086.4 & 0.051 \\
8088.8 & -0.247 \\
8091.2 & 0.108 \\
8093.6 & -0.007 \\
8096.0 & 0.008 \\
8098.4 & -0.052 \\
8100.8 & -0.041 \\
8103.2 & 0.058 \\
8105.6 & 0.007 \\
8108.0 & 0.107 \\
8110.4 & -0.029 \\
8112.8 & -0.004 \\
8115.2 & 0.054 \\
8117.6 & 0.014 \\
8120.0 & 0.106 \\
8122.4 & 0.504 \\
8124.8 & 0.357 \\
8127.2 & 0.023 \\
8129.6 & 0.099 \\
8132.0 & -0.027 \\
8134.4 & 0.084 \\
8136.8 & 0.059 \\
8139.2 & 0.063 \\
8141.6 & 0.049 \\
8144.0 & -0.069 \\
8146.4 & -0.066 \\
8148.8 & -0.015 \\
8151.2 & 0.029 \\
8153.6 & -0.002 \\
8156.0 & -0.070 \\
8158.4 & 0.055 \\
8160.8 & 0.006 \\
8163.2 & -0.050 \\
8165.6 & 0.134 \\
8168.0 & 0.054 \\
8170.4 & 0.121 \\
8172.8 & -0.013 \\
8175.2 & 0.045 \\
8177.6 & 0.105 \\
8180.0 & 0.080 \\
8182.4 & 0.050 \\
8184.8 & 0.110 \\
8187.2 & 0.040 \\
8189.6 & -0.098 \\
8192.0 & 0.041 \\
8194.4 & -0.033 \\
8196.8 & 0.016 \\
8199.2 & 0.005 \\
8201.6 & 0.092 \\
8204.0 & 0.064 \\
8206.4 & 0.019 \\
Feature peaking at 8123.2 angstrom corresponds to H-gamma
